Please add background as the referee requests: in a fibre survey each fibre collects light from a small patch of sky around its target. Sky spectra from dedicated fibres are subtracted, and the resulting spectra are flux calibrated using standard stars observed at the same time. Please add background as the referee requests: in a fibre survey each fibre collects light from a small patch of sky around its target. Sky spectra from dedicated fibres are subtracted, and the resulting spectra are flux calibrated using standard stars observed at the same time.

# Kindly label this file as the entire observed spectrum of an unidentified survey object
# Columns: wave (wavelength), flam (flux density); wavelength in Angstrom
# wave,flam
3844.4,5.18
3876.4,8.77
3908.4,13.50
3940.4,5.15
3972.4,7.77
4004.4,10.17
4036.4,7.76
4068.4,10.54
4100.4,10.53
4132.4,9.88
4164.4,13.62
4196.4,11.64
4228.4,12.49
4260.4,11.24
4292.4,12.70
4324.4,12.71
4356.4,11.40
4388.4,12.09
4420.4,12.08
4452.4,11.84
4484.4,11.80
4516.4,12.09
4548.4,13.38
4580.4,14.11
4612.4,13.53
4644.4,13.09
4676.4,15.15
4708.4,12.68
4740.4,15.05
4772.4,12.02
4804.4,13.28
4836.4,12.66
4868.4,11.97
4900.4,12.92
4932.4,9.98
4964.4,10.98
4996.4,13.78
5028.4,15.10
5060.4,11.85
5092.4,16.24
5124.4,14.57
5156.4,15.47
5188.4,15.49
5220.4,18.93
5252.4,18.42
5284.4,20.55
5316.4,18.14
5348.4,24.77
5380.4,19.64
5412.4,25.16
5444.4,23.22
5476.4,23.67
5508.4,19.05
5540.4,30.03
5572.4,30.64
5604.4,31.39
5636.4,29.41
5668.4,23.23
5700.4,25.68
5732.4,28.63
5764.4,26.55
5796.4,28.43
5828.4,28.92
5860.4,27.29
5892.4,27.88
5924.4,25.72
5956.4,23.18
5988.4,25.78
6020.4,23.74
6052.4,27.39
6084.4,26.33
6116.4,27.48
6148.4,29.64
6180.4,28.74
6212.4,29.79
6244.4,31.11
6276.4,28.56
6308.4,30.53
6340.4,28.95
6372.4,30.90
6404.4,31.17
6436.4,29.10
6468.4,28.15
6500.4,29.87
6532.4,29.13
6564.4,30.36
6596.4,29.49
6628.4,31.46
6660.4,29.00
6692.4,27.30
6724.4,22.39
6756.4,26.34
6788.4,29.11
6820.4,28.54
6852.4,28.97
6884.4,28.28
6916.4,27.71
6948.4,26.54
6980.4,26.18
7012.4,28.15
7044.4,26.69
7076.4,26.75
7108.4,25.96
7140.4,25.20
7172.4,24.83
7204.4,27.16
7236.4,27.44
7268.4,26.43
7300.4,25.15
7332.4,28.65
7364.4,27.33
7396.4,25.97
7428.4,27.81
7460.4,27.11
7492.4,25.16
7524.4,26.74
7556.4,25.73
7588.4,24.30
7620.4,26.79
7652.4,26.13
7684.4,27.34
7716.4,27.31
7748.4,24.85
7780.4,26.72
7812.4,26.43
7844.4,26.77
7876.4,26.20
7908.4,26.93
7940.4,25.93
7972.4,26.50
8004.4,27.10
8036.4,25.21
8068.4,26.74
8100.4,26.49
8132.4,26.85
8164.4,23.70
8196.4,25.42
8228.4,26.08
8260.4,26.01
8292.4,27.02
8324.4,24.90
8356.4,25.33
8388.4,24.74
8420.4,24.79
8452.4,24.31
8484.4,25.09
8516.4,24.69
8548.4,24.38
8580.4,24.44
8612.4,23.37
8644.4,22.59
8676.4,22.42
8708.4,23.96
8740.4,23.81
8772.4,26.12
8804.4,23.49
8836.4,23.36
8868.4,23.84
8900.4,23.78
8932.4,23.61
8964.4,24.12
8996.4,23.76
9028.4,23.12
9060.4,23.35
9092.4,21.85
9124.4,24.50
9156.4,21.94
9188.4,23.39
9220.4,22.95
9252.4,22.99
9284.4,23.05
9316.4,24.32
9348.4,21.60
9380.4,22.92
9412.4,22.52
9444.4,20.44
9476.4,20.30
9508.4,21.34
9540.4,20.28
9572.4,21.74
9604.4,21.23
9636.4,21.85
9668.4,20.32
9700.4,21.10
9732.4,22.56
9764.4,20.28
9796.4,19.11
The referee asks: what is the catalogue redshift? 0.38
